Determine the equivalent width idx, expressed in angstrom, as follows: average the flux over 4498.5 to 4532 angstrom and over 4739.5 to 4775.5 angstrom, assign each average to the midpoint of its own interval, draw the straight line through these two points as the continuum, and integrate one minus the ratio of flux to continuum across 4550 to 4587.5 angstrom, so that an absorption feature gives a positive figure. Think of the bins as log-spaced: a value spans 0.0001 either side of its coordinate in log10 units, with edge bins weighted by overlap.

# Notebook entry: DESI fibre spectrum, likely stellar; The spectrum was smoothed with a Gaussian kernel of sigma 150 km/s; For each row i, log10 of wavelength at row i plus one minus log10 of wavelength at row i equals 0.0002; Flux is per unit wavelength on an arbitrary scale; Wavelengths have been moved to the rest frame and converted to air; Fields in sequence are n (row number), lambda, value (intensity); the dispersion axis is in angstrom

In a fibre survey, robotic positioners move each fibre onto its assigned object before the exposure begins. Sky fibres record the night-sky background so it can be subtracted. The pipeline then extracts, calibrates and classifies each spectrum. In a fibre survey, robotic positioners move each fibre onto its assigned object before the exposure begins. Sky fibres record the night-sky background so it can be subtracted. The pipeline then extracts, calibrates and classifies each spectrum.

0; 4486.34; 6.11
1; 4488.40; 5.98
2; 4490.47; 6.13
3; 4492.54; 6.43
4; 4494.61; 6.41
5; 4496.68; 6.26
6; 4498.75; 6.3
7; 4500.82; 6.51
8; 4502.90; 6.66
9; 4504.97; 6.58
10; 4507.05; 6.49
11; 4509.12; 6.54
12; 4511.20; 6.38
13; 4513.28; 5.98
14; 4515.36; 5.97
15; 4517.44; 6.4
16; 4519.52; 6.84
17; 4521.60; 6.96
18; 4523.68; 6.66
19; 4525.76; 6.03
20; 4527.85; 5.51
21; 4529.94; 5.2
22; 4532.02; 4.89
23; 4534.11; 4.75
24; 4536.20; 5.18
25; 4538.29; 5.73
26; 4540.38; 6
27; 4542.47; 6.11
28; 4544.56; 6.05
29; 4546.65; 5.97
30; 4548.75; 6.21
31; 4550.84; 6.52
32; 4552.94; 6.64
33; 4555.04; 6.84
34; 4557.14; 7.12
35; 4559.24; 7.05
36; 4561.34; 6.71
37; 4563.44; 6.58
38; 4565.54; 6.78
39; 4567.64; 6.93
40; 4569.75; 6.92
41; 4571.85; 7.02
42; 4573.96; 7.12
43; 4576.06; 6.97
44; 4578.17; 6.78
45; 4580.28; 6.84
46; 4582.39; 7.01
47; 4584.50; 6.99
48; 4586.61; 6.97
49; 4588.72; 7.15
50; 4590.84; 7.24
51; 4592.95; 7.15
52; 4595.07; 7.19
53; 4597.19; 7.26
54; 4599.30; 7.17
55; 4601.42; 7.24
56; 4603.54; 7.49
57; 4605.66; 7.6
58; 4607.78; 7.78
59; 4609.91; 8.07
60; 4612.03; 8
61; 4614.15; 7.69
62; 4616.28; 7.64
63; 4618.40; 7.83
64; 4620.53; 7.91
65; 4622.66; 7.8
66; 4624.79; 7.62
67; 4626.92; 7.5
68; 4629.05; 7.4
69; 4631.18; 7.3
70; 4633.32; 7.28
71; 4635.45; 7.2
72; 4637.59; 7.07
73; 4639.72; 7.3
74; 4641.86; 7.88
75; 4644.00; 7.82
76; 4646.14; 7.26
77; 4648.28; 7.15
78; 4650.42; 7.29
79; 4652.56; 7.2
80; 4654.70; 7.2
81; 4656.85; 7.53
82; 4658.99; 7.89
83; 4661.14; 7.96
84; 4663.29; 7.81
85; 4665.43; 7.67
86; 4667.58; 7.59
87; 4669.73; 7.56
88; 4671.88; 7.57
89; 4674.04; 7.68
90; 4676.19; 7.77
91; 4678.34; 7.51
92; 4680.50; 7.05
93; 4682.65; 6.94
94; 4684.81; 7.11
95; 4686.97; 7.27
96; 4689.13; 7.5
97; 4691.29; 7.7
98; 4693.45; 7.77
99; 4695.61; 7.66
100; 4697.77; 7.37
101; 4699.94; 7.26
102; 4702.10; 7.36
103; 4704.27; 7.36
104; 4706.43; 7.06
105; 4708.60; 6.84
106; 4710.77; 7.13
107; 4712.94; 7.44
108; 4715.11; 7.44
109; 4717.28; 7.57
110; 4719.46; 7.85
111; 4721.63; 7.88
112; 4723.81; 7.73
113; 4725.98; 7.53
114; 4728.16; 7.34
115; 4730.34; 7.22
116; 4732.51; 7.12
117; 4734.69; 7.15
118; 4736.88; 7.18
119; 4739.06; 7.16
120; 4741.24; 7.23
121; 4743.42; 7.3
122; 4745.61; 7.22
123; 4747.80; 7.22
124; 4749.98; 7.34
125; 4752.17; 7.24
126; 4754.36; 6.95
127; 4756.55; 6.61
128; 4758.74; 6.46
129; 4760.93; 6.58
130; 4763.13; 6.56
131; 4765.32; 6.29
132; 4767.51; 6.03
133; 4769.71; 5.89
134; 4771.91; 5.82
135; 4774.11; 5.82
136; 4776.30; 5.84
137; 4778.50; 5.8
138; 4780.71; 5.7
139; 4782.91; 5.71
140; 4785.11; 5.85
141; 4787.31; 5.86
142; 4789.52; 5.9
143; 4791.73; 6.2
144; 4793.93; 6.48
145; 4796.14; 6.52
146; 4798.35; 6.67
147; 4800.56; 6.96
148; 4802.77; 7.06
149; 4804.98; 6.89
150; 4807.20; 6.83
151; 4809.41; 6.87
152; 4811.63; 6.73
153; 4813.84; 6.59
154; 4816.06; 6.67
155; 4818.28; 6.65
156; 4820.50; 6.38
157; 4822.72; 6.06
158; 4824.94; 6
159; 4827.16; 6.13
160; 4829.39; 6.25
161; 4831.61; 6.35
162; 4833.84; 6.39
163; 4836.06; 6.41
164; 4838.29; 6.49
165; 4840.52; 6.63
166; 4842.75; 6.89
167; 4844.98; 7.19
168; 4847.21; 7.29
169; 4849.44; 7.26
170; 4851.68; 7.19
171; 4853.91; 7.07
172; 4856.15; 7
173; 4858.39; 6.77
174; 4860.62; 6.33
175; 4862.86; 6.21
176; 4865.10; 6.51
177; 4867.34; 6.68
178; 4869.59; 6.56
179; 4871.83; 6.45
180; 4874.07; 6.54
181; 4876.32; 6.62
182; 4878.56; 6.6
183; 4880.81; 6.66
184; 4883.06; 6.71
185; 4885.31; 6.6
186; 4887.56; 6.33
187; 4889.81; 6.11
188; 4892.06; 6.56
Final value -3.1 angstrom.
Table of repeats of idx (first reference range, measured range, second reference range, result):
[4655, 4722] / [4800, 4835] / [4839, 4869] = 2.2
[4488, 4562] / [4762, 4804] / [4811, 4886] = 2.4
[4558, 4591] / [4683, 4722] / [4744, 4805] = -4.8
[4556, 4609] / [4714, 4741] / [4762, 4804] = -4.2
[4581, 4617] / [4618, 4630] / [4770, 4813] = -0.7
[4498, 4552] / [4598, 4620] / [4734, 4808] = -5.0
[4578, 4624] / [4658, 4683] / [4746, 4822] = -2.0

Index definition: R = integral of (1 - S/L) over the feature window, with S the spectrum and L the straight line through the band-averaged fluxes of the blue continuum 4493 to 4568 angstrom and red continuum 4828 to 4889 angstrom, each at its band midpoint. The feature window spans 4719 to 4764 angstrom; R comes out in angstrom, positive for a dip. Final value -4.5 angstrom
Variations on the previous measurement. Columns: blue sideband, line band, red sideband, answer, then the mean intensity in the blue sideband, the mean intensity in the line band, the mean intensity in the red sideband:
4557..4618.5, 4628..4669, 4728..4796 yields -2.9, 7.2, 7.46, 6.54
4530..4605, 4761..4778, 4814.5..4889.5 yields 1.4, 6.63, 6.06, 6.6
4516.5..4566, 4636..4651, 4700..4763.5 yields -1.4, 6.19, 7.39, 7.22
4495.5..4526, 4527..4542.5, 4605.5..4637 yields 3.1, 6.45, 5.38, 7.63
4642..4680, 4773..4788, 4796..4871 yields 2.5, 7.56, 5.8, 6.66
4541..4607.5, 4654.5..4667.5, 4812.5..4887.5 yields -1.7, 6.9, 7.7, 6.61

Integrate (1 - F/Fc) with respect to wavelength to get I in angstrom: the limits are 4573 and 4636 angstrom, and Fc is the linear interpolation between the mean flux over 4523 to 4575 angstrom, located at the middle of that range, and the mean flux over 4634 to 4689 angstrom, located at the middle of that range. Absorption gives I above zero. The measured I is -4.9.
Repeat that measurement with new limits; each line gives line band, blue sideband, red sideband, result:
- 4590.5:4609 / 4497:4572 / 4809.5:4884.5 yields -2.88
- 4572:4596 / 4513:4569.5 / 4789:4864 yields -2.87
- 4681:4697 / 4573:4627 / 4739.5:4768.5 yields -0.74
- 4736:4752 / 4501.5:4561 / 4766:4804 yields -2.86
